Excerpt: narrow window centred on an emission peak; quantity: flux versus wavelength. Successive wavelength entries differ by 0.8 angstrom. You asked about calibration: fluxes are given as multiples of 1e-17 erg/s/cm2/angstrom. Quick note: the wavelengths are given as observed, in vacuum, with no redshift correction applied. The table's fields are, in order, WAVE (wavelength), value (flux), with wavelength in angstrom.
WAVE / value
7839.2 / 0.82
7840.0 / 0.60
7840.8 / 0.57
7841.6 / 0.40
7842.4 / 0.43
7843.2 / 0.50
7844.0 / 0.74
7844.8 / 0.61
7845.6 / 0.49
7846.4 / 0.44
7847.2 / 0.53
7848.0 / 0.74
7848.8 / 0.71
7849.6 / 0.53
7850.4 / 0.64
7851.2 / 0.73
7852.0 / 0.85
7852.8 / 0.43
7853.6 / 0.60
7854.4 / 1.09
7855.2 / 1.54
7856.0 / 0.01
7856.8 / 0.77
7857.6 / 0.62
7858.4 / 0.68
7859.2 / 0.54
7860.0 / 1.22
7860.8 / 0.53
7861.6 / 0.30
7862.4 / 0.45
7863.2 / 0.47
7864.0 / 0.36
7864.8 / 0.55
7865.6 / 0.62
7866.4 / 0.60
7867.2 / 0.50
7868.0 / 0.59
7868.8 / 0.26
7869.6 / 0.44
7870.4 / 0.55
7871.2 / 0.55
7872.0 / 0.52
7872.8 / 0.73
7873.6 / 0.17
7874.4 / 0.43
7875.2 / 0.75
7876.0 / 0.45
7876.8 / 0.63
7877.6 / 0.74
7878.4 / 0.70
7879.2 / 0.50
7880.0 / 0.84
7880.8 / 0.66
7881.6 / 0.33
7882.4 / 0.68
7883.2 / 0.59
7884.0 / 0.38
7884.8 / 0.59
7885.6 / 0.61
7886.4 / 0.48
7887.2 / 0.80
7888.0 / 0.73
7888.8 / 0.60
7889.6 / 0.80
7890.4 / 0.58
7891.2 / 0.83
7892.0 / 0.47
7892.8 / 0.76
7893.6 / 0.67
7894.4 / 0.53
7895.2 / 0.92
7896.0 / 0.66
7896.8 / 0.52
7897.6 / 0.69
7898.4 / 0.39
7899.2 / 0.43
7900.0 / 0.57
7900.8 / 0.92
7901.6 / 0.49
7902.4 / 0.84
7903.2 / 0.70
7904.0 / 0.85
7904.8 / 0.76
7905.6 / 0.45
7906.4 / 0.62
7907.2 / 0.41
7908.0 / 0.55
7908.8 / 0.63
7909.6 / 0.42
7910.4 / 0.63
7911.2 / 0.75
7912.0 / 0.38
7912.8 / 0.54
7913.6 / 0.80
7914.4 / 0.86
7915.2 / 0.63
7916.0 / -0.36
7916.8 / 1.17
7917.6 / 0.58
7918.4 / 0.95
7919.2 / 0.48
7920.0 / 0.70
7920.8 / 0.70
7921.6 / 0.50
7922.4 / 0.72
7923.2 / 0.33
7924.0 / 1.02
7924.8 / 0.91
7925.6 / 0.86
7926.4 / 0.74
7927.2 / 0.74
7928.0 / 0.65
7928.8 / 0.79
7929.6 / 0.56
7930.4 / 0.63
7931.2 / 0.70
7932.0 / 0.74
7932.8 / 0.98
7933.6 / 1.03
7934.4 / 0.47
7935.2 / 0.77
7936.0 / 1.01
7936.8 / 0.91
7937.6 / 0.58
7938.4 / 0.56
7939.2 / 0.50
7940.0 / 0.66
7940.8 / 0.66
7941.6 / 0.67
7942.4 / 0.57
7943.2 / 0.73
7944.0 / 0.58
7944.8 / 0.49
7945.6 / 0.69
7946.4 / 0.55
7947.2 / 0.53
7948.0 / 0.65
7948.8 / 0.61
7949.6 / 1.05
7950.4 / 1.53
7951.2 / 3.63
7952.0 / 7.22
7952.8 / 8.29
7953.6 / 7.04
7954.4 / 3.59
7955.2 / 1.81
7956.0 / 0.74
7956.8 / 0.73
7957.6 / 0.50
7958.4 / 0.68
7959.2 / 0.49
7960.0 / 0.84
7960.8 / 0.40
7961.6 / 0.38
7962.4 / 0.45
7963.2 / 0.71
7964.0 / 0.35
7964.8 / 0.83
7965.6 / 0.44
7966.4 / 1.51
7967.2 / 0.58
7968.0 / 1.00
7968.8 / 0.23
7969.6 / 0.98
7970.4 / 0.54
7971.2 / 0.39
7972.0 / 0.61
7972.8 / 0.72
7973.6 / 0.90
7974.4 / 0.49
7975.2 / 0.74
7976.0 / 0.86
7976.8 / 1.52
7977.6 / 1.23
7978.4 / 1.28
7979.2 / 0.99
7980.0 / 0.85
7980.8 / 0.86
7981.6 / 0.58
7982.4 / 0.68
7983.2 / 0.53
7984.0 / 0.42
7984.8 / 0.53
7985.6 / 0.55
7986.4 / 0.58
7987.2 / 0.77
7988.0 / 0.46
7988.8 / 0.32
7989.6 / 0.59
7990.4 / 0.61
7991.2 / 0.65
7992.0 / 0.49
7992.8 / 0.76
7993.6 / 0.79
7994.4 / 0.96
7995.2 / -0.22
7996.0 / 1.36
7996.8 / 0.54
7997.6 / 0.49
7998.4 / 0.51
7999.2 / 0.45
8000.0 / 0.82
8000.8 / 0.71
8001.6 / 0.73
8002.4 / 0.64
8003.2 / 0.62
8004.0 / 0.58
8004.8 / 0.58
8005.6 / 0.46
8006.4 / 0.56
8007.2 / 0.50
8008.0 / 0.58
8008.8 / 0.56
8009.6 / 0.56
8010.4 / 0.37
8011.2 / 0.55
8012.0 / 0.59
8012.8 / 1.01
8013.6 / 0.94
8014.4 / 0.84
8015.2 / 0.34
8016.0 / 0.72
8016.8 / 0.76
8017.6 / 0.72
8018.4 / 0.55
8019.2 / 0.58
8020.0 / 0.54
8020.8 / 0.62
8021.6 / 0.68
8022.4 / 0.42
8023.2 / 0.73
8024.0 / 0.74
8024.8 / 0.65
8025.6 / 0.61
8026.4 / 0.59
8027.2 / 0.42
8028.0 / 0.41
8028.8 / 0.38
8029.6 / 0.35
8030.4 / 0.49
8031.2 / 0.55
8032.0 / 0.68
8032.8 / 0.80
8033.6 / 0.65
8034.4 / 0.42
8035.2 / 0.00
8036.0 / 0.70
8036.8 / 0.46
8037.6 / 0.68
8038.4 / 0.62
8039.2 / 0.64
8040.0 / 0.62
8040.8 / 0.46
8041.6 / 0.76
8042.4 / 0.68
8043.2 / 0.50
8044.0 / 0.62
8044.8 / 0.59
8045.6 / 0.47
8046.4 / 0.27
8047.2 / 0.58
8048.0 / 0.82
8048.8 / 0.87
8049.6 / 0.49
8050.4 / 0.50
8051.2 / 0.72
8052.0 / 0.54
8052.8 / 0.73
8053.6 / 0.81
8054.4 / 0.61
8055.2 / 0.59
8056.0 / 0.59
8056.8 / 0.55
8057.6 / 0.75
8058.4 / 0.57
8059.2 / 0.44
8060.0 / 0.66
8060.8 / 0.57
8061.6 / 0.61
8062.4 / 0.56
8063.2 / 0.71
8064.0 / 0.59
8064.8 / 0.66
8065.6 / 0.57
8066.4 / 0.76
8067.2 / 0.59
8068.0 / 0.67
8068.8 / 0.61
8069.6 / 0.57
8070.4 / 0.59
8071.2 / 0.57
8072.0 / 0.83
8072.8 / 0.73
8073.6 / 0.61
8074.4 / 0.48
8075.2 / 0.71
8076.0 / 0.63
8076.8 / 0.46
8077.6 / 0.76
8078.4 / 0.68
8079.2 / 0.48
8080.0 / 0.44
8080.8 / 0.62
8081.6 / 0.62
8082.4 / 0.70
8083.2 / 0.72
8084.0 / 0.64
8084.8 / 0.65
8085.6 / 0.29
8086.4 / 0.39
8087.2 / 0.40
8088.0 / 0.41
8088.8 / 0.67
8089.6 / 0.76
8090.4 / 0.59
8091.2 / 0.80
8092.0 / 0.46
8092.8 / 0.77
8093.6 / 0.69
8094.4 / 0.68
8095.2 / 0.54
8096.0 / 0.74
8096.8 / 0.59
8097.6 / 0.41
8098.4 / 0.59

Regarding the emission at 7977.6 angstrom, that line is [N II]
